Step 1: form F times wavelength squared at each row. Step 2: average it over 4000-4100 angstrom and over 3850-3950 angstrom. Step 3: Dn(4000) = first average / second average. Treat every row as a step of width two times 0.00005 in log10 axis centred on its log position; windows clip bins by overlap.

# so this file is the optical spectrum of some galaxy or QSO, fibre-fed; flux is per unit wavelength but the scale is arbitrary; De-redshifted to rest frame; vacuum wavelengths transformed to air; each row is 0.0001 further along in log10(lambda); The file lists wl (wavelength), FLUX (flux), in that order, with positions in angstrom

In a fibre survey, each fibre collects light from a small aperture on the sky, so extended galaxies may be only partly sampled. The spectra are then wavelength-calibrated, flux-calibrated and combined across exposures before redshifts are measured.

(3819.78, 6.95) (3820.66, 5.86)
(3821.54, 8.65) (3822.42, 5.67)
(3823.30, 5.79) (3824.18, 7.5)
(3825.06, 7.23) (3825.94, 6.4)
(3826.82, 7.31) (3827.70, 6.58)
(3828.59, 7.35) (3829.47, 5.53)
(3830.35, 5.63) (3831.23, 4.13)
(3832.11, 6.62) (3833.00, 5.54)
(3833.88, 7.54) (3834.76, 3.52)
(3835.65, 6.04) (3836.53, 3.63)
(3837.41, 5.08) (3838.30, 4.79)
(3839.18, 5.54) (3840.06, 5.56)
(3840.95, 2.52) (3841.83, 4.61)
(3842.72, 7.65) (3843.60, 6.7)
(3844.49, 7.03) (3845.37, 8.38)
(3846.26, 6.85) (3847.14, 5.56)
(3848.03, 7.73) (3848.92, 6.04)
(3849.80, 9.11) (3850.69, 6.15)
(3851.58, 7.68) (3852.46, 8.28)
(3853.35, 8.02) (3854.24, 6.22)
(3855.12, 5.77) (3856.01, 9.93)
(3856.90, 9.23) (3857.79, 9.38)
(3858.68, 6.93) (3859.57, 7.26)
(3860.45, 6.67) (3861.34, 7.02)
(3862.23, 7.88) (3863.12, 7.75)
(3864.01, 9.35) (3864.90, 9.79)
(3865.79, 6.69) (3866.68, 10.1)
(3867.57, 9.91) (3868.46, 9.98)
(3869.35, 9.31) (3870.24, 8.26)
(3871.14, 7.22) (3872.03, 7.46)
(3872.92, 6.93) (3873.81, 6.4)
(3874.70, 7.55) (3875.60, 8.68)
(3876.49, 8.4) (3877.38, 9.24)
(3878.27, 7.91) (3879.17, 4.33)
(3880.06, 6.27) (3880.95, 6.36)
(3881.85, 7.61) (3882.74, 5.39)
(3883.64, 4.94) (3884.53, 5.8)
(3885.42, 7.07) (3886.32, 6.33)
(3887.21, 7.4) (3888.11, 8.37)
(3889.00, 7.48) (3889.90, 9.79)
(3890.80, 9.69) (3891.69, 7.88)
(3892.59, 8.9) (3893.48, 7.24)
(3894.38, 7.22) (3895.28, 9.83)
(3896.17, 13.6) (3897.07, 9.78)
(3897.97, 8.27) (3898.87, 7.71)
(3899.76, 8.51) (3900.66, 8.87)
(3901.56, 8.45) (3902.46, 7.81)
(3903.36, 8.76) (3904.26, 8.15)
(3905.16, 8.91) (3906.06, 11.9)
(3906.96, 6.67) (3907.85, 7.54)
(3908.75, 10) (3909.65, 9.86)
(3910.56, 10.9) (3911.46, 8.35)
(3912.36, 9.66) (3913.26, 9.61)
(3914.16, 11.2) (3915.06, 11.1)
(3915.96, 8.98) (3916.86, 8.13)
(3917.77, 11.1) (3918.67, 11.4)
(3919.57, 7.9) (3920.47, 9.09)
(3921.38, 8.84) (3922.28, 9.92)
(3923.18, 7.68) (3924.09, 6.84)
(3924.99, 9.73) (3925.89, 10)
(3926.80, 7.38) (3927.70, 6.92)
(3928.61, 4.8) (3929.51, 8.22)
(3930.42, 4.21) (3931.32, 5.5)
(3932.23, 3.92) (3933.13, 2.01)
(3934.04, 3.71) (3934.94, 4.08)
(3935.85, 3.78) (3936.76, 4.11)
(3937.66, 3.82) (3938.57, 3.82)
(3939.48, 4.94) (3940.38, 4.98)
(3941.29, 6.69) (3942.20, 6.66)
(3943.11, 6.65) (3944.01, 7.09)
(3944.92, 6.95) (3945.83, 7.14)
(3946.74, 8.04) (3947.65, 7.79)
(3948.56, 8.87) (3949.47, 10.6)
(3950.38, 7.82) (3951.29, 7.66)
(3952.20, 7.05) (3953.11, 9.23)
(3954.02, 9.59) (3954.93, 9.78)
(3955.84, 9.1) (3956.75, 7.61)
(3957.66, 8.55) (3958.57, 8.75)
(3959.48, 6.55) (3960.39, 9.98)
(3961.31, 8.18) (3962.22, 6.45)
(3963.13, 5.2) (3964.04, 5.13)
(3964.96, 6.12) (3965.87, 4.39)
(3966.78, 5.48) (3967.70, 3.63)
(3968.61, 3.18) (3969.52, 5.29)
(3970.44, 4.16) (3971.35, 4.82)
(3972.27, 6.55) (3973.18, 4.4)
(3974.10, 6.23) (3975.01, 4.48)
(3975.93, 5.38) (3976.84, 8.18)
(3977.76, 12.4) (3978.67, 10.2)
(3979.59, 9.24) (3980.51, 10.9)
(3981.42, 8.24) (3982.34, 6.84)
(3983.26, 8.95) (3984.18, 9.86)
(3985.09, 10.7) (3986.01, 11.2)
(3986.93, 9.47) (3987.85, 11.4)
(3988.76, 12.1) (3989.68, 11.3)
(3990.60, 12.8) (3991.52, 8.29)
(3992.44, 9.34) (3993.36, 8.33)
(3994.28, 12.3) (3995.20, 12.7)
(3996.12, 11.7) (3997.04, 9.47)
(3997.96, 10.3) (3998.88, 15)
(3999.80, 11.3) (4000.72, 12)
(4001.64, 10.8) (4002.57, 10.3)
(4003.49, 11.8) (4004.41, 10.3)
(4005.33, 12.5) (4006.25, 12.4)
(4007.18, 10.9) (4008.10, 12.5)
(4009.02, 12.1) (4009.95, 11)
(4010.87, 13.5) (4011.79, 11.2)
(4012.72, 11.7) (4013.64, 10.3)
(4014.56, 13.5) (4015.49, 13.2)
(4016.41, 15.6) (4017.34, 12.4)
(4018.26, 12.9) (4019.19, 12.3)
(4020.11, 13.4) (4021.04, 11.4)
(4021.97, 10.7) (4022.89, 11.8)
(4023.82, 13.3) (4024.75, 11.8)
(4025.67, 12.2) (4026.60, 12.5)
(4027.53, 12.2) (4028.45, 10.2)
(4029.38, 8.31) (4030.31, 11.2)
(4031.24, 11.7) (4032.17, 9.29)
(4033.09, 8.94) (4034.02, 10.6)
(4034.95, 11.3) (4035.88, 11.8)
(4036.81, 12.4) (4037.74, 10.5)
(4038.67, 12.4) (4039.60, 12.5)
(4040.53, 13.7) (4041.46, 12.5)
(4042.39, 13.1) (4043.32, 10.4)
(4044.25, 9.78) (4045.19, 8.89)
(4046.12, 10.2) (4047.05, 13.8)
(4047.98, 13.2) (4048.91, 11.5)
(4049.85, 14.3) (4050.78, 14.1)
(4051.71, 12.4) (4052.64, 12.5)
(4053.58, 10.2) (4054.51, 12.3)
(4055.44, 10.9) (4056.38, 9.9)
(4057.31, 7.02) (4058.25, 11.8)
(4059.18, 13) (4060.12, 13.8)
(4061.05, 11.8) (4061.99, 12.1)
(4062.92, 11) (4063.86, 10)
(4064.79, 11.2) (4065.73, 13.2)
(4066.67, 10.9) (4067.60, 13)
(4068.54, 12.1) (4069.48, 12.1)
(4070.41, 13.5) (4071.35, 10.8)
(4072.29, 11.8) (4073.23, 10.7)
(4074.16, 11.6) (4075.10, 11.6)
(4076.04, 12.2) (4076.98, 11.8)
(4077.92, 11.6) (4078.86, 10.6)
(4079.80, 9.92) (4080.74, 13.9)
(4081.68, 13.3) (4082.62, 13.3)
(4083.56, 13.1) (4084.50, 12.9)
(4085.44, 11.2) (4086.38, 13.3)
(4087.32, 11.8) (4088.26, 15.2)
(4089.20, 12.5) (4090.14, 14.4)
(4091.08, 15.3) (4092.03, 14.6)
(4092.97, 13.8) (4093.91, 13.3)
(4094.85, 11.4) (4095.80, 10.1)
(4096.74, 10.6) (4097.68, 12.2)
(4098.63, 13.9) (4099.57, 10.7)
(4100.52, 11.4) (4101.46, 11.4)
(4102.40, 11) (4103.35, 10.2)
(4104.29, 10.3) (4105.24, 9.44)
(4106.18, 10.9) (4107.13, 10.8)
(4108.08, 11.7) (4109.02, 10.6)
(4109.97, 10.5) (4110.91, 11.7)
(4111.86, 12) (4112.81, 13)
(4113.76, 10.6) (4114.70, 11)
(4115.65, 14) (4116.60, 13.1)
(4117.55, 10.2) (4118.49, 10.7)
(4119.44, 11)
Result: 1.66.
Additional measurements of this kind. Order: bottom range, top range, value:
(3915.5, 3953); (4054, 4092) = 1.86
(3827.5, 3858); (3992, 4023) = 1.99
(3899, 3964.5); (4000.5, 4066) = 1.60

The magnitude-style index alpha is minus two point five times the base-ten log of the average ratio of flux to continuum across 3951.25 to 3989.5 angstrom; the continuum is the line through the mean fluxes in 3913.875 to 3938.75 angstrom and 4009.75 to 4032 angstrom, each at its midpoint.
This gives 0.21 mag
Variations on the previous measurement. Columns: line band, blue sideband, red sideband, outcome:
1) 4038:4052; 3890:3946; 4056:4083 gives -0.10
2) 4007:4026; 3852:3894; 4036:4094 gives -0.12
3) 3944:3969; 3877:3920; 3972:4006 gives 0.27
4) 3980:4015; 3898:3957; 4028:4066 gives -0.11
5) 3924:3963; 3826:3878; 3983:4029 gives 0.39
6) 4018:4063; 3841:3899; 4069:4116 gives -0.06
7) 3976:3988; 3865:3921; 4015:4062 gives 0.09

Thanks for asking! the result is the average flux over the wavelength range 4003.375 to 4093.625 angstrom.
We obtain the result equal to 12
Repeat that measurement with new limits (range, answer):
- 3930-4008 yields 8.03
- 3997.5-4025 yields 12.1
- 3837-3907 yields 7.68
